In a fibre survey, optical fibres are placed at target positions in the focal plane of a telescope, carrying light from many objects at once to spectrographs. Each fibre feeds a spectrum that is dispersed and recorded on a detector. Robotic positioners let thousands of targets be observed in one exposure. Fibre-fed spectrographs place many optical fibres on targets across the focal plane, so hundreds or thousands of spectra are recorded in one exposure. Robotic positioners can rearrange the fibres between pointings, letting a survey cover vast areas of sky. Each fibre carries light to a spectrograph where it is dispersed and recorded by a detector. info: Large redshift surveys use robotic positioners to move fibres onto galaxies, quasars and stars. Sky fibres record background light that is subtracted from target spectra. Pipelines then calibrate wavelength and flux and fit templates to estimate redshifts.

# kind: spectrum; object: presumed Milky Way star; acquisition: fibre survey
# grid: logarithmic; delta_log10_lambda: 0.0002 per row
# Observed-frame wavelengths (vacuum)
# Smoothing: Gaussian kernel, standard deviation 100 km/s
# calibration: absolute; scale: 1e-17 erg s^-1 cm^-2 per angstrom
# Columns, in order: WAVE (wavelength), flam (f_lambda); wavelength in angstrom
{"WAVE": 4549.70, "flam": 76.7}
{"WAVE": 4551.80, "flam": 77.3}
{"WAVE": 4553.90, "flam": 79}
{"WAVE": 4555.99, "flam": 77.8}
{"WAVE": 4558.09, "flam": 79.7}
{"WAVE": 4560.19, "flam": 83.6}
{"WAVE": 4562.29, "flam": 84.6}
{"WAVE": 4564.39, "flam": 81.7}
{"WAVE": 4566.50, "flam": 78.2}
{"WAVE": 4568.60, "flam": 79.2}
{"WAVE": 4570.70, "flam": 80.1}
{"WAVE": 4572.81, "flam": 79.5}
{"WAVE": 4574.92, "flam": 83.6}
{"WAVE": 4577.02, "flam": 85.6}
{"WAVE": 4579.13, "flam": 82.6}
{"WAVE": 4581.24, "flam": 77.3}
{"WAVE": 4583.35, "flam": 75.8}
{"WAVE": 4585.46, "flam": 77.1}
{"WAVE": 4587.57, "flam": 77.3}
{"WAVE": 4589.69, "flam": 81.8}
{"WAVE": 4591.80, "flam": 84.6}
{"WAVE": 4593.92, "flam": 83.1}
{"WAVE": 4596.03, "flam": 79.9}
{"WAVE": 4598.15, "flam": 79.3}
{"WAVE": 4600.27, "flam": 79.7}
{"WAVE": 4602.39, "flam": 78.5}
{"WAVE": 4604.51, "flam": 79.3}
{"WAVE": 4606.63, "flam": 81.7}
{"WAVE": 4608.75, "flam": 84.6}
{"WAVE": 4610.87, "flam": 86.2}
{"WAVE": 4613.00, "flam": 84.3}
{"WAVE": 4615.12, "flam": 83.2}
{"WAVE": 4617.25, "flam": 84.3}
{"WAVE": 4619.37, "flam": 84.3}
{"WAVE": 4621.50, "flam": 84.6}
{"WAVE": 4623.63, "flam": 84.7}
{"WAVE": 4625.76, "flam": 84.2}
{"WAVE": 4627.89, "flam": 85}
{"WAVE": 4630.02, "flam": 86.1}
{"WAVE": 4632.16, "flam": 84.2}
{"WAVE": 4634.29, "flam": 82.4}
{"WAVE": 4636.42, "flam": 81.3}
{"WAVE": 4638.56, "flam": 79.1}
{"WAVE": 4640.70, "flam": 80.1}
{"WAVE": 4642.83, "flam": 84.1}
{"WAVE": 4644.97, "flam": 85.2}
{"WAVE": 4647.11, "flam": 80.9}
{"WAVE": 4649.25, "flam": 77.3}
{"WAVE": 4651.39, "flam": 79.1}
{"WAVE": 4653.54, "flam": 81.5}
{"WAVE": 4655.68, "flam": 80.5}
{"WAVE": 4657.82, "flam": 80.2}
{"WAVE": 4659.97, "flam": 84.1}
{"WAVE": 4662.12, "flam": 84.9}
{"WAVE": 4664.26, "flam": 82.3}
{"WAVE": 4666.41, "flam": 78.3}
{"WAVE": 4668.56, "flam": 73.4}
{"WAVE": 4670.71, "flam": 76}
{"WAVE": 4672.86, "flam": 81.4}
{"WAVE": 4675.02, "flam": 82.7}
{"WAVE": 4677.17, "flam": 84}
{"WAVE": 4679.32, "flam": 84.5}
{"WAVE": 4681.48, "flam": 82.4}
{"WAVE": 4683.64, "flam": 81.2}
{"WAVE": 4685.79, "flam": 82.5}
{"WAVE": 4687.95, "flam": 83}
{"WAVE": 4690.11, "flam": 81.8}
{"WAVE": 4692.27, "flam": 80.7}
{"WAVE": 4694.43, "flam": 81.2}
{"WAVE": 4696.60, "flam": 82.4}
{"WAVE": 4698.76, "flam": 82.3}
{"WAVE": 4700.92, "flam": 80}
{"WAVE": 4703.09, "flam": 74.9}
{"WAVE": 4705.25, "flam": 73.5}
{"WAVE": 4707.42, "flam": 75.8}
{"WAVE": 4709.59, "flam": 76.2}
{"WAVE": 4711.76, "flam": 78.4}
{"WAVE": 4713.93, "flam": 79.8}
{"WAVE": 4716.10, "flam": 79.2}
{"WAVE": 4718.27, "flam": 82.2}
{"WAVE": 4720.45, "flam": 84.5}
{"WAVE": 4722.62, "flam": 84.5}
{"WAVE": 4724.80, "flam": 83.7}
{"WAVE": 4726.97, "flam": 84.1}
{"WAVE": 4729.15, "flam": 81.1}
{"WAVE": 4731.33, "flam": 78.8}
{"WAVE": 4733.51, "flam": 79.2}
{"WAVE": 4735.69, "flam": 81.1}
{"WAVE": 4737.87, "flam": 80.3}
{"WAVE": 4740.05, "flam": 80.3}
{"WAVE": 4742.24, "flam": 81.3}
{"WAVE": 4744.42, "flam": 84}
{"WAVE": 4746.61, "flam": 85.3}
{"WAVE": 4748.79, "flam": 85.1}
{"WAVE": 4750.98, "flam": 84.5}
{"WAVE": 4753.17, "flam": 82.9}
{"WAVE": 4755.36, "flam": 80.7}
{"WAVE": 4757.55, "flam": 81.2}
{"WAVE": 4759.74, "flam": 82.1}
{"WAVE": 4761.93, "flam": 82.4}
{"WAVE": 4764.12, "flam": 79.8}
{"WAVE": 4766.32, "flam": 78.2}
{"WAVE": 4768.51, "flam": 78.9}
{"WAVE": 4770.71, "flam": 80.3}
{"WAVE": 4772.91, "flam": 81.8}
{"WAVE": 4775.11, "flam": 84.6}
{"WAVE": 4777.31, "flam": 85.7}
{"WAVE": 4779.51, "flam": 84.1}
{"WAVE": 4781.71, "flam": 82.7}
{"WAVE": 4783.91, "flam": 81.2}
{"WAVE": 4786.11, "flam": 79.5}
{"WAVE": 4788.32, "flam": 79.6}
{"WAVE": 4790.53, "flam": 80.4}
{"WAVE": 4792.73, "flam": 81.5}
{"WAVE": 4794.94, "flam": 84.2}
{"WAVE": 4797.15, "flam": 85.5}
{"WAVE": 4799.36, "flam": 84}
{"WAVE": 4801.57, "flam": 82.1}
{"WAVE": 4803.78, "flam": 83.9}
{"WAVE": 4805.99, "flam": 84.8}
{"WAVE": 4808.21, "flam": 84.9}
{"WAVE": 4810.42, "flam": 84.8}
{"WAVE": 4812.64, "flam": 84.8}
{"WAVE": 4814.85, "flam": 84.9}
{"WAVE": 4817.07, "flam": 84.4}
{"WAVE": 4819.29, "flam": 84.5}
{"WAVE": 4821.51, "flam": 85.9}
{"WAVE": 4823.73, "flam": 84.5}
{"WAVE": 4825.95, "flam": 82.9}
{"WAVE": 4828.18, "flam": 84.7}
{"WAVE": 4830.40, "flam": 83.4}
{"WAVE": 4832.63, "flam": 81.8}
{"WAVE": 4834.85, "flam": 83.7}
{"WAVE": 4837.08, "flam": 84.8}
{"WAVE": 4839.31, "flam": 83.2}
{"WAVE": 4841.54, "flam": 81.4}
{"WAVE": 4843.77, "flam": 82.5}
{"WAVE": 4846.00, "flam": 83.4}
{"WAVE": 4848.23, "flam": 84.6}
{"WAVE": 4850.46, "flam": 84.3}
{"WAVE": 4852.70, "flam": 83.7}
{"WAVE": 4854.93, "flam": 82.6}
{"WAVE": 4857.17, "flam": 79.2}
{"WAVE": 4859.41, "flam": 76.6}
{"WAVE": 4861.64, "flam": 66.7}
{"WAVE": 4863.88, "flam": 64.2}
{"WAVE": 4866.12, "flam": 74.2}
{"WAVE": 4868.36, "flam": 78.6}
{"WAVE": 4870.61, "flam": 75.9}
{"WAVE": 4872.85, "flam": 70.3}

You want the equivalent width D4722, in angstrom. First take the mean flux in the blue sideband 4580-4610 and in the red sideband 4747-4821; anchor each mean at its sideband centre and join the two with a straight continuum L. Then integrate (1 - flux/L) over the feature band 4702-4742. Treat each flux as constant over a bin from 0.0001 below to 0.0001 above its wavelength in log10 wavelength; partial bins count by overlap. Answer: 1.0 angstrom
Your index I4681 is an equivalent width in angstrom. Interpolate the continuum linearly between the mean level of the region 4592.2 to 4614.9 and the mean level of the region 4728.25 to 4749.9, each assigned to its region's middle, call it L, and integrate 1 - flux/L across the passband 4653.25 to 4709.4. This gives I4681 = 0.8 angstrom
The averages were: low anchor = 81.8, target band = 80.5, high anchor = 81.7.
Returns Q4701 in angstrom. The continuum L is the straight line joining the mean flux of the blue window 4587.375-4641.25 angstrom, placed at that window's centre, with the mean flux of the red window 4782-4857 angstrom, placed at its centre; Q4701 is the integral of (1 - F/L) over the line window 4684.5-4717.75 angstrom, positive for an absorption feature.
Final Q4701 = 1.4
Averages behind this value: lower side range 82.5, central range 79.5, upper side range 83.3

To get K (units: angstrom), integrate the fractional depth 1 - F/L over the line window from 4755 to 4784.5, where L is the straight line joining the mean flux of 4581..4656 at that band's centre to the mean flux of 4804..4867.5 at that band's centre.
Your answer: 0.04 angstrom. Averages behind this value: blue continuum 81.8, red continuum 81.8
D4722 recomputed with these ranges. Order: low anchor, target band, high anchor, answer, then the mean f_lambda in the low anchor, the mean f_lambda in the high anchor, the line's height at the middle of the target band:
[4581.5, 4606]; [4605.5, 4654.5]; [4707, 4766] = -1.8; 79.6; 81.4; 80.1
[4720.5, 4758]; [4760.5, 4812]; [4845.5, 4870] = -1.2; 82.3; 77.8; 80.5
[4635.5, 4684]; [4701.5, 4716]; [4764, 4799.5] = 0.8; 81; 81.9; 81.4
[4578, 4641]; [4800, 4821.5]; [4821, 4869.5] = -0.9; 81.9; 80.7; 80.9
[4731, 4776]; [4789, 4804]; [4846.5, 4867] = -0.6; 81.6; 77.6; 79.9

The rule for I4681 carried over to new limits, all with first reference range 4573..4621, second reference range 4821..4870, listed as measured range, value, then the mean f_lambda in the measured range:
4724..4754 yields -0.5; 82.2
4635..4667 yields 0.0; 81.3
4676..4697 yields -0.3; 82.4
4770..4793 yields -0.3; 82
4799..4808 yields -0.3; 83.8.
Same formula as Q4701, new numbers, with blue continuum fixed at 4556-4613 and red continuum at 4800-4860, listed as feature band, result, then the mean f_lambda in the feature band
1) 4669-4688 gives 0.1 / 81.6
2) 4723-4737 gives 0.2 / 81.5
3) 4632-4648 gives -0.1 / 82.1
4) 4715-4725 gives 0.0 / 82.7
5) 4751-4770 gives 0.4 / 81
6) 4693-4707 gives 0.5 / 78.9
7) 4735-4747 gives 0.1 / 81.9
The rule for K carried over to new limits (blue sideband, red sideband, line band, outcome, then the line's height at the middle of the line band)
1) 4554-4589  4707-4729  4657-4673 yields 0.14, 80.7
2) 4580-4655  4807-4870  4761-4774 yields 0.23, 81.6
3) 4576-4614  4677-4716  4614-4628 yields -0.61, 80.8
